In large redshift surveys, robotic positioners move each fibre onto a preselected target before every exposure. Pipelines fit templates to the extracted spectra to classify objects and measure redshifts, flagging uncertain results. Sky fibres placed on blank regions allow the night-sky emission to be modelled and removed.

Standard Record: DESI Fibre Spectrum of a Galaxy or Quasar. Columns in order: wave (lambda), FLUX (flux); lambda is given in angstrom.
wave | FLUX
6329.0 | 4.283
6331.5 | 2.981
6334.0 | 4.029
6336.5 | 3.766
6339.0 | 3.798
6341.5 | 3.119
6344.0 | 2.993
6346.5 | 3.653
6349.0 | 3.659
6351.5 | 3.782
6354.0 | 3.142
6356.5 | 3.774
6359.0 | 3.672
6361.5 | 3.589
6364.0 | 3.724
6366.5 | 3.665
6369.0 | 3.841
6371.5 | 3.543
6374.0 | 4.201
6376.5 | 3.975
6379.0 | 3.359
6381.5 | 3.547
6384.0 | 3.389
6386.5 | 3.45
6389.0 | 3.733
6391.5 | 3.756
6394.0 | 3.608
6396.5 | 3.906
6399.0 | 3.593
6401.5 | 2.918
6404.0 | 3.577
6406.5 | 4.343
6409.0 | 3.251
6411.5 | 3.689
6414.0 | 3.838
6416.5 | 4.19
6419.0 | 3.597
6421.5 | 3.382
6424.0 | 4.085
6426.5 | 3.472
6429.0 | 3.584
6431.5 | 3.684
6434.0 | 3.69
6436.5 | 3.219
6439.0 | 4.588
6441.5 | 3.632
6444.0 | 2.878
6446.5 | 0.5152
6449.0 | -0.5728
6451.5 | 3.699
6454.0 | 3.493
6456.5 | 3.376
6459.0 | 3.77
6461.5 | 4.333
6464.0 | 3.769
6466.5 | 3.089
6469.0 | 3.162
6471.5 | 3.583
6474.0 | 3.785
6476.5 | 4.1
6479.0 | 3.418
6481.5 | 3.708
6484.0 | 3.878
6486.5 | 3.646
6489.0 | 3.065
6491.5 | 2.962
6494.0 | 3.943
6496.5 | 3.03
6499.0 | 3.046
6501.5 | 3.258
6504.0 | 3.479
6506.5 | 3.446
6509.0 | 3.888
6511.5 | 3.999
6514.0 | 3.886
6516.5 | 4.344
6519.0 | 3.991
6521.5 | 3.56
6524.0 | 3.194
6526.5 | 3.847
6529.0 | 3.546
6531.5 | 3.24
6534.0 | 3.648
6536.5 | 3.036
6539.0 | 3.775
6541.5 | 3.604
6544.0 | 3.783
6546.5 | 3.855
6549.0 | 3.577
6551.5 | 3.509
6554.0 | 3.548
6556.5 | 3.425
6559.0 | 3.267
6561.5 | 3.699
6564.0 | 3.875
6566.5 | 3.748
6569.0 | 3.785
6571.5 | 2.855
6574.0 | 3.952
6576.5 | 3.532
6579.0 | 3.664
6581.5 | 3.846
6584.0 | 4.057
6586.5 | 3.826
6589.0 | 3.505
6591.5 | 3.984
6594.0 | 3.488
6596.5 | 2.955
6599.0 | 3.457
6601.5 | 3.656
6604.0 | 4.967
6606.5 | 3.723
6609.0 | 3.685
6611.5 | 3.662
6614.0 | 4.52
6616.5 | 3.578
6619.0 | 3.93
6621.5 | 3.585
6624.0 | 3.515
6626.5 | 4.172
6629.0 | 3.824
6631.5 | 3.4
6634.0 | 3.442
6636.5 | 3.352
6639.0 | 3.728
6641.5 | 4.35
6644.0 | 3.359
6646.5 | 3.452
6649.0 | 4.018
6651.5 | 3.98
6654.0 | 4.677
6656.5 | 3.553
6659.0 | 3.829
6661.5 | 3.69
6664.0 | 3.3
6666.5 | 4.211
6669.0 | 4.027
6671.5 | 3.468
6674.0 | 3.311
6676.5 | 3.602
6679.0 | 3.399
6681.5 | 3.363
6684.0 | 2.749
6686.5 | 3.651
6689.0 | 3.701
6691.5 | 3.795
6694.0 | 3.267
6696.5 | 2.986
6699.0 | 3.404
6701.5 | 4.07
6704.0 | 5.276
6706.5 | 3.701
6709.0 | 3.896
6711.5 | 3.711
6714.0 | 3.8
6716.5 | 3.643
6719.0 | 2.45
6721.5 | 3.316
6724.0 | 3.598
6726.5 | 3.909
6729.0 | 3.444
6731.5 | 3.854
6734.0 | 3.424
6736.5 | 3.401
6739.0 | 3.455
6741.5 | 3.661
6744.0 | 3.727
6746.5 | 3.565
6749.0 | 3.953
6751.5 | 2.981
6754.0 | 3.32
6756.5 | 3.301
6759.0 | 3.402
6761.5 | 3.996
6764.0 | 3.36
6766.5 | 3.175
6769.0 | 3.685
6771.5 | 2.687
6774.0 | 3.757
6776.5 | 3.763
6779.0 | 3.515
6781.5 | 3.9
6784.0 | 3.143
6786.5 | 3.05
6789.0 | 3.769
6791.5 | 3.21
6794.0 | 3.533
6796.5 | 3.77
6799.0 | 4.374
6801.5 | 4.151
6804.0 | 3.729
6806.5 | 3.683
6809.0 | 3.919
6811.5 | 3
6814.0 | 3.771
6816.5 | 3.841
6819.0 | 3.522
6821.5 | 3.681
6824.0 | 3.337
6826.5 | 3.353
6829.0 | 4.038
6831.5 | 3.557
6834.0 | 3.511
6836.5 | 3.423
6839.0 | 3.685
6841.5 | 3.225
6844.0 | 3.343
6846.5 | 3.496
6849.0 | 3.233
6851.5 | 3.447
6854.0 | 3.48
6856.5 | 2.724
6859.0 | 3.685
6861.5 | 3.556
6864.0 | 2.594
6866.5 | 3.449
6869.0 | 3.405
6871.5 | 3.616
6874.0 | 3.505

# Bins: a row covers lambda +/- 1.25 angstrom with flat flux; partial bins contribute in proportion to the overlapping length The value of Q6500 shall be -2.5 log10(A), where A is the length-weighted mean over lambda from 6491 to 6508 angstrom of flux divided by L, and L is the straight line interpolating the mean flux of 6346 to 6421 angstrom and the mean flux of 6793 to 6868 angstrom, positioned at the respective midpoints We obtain 0.09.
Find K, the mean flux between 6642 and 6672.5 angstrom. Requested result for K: 3.81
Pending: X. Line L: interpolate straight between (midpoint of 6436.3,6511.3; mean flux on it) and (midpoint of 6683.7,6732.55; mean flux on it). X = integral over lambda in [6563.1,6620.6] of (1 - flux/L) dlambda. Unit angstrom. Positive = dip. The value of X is -4.5 angstrom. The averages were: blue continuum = 3.32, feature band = 3.75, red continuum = 3.63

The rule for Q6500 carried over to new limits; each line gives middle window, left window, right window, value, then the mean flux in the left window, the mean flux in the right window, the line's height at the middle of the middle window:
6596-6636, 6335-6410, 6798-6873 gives -0.06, 3.61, 3.52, 3.57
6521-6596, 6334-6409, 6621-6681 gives 0.02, 3.62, 3.72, 3.69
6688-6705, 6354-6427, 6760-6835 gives -0.05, 3.67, 3.59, 3.61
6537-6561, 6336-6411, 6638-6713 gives 0.03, 3.61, 3.72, 3.67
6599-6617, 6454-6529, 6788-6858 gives -0.10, 3.6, 3.56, 3.59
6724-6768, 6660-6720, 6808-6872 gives 0.01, 3.61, 3.45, 3.55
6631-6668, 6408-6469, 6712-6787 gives -0.10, 3.34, 3.48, 3.44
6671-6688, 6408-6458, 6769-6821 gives 0.04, 3.27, 3.61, 3.5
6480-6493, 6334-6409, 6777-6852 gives 0.05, 3.62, 3.58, 3.61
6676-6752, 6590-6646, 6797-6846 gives 0.03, 3.74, 3.64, 3.69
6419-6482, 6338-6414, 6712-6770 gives 0.08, 3.61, 3.5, 3.59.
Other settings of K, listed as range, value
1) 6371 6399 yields 3.68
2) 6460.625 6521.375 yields 3.61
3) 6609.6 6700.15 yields 3.66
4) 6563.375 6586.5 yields 3.7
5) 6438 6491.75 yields 3.27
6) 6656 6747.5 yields 3.6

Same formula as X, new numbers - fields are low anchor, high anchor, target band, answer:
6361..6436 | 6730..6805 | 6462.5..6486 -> 0.2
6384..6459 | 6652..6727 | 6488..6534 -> -0.9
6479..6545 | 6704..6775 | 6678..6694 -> 0.5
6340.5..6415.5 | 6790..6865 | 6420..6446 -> 0.5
